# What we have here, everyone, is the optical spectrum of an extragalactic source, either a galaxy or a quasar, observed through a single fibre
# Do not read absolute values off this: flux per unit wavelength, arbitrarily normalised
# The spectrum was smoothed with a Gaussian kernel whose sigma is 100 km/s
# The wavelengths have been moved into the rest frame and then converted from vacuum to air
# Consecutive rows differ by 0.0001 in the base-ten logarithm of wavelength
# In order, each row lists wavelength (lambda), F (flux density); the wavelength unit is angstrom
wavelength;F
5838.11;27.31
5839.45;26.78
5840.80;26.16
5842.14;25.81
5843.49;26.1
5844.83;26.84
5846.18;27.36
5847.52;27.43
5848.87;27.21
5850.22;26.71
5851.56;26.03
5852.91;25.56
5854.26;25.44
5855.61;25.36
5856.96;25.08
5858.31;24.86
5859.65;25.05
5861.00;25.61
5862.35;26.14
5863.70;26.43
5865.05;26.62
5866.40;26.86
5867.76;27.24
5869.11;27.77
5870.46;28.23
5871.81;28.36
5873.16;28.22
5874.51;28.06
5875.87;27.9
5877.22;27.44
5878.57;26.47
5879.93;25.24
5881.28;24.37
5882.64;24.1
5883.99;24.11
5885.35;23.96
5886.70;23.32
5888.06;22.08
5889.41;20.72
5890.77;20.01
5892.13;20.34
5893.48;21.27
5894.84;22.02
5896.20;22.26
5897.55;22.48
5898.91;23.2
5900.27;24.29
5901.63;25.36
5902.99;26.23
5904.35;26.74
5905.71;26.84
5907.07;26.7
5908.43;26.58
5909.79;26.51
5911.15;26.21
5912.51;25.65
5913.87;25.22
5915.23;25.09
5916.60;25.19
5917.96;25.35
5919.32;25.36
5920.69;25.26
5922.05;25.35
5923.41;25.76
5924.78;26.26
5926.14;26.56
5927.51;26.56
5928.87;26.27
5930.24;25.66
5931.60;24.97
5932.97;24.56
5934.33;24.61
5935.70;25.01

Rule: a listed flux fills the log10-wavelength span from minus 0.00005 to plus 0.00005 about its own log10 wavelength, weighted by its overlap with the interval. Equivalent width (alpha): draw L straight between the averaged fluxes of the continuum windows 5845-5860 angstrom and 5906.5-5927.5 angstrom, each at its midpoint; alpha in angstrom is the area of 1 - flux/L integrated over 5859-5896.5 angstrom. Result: 1.4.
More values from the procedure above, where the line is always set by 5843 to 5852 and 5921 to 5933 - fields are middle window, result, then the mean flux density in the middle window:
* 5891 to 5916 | 1.5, 24.5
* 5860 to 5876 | -0.4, 27.2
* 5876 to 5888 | 0.7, 24.9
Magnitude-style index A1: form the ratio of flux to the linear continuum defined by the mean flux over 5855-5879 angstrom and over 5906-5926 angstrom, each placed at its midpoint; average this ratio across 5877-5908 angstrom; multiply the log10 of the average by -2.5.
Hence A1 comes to 0.10 mag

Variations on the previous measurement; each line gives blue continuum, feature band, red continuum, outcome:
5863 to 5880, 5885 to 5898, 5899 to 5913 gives 0.21 mag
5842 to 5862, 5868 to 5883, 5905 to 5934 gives -0.04 mag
